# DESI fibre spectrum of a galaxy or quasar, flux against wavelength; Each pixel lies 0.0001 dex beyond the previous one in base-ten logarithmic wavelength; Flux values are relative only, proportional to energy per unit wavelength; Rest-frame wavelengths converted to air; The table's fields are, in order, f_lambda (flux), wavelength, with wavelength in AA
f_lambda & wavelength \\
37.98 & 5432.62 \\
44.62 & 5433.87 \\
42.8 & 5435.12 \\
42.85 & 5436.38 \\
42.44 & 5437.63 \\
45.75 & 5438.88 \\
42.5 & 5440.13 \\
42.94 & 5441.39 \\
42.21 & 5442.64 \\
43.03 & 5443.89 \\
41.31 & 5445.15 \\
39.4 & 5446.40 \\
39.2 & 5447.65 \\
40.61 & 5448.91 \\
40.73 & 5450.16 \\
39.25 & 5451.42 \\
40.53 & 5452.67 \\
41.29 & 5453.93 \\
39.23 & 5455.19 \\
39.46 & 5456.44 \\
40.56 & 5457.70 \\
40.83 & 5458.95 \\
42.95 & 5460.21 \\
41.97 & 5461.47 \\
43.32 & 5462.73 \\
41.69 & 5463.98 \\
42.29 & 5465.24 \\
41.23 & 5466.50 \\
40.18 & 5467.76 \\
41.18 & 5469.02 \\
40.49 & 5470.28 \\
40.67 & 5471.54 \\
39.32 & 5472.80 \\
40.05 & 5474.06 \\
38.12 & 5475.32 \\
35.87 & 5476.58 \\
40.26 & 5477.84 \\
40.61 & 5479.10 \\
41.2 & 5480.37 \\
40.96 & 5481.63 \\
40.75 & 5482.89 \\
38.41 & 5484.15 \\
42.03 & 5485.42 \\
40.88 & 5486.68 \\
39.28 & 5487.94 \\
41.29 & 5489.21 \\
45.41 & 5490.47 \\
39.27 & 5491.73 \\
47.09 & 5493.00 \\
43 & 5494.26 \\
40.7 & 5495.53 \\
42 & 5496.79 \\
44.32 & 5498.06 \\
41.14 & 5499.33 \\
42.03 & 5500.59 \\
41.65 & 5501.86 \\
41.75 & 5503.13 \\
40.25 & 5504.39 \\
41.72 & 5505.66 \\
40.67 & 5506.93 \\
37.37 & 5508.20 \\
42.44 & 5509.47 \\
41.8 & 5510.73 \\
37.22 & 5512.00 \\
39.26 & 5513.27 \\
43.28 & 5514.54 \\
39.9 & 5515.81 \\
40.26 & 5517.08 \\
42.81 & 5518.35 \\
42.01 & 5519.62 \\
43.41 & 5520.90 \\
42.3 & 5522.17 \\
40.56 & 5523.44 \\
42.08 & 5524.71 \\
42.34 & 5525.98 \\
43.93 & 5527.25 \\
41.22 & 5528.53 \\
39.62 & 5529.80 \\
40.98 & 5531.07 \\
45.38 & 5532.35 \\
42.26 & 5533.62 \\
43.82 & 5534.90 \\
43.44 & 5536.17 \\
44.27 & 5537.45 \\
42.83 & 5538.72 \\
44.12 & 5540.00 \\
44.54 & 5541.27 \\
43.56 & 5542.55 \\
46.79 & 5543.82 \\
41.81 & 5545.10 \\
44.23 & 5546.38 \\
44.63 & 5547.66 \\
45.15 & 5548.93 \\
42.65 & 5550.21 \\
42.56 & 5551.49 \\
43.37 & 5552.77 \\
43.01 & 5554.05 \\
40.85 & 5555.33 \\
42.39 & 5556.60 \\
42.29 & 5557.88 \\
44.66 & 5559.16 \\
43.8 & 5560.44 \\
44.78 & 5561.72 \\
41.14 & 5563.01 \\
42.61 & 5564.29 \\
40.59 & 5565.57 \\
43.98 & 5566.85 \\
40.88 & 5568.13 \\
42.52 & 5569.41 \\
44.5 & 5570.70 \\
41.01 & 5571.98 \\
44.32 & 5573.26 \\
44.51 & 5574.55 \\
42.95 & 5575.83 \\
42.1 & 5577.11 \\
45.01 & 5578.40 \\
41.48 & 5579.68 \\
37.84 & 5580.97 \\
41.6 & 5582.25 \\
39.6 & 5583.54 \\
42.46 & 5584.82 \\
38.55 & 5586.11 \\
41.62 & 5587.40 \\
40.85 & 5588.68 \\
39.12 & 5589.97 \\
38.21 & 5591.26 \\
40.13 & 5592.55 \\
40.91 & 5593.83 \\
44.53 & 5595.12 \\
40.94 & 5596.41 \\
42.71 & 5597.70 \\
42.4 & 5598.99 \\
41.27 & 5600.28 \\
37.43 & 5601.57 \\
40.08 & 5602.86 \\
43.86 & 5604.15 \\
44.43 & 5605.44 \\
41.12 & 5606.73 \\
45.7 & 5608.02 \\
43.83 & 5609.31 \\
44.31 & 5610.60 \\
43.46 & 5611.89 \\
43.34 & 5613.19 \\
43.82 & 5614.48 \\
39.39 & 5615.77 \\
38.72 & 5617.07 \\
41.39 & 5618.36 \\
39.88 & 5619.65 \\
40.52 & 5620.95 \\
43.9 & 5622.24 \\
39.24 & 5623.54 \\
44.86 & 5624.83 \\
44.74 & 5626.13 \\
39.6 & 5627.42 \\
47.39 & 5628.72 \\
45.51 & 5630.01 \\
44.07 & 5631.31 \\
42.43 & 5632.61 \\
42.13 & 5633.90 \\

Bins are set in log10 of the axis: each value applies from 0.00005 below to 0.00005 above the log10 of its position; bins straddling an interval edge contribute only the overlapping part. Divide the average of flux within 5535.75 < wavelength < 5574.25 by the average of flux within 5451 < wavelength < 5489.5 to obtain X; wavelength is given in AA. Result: 1.1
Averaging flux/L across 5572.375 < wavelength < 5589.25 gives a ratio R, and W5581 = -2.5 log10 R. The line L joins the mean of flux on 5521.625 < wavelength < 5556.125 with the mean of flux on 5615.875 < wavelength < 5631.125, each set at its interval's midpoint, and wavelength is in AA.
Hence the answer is 0.02 mag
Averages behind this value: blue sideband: 43.1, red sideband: 42.3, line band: 41.8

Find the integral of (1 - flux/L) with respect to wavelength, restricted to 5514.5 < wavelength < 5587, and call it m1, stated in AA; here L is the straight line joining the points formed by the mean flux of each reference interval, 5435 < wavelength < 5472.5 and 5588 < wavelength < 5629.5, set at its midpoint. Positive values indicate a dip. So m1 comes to -1.5 AA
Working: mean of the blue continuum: 41.4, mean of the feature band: 42.6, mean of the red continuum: 42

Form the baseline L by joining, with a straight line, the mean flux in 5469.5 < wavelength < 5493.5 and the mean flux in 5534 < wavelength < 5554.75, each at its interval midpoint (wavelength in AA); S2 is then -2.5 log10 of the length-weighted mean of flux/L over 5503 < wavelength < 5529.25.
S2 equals 0.03 mag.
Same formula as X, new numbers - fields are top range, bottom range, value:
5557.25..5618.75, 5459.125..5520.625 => 1.02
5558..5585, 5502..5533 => 1.03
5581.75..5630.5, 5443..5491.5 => 1.03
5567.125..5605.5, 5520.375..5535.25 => 0.98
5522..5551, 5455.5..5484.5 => 1.06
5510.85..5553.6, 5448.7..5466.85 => 1.04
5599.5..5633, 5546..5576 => 0.99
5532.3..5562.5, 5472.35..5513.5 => 1.07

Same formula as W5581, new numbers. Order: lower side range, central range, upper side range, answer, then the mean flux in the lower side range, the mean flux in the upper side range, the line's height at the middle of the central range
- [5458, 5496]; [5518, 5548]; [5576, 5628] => -0.04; 41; 41.6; 41.3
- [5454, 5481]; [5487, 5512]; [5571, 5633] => -0.02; 40.6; 42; 40.9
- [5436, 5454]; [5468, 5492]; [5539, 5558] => 0.05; 41.6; 43.5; 42.2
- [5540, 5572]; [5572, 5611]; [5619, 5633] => 0.03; 43.2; 42.9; 43.1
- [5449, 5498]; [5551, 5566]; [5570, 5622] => -0.03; 40.9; 41.8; 41.5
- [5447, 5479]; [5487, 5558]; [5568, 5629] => -0.03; 40.5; 41.9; 41.1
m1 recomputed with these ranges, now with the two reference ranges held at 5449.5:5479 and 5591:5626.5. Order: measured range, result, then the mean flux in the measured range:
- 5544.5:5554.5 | -0.50 AA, 43.4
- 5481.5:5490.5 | -0.03 AA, 40.9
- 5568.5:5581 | -0.35 AA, 42.8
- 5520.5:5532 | -0.21 AA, 41.9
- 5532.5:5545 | -0.80 AA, 43.9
